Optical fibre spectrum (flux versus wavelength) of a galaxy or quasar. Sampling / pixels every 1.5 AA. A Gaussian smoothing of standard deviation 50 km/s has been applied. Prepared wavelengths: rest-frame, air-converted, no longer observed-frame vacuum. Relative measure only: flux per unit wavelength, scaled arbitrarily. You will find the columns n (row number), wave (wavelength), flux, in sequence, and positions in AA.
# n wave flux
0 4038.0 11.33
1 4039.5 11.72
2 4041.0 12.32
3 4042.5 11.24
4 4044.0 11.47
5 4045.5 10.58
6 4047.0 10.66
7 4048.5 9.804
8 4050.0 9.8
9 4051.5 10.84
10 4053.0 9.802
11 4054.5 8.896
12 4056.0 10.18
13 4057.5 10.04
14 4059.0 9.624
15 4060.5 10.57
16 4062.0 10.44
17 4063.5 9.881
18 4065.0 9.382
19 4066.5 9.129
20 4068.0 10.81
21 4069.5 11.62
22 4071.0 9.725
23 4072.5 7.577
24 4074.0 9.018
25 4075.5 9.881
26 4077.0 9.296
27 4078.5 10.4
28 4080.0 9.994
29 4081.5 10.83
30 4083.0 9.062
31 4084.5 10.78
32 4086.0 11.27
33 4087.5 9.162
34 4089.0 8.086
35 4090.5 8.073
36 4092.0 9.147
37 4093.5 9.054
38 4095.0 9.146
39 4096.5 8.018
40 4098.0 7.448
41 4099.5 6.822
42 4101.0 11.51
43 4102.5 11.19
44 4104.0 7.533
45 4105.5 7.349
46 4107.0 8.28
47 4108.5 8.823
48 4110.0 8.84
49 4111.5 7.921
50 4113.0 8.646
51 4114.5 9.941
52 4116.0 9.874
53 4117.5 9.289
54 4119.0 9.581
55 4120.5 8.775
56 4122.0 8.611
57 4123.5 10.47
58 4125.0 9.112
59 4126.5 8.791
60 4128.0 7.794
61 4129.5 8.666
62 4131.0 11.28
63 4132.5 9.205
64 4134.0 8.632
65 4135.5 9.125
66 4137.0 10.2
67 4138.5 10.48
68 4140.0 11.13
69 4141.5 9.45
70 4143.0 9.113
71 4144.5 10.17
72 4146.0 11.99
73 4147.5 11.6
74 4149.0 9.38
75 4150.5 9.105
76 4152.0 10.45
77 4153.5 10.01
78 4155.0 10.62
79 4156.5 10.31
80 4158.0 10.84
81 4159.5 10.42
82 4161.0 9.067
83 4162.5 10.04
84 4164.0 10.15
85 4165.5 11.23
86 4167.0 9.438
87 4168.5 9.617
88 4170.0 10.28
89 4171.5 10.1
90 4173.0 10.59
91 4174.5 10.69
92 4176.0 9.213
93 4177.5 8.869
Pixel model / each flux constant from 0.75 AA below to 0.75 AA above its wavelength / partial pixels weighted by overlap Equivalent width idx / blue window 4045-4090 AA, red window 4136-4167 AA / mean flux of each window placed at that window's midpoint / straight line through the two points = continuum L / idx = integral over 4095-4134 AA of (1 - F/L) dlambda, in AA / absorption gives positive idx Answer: 4.4 AA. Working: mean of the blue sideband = 9.89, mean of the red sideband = 10.3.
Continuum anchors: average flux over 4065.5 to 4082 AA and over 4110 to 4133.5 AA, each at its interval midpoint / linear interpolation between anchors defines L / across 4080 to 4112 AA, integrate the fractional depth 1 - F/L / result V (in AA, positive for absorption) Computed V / 1.8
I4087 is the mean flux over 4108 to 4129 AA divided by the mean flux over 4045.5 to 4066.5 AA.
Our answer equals 0.90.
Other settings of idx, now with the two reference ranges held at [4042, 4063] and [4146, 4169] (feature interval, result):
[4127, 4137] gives 1.02 AA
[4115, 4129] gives 1.48 AA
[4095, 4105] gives 1.46 AA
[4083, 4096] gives 1.21 AA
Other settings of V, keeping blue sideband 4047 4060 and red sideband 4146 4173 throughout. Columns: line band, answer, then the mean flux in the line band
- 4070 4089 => 0.56 AA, 9.71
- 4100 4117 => 1.73 AA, 9.05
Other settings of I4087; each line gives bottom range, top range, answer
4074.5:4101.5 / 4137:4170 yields 1.10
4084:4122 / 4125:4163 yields 1.10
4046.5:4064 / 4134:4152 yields 1.01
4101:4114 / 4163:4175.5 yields 1.17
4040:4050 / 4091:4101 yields 0.78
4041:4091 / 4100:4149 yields 0.95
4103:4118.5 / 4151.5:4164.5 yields 1.17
